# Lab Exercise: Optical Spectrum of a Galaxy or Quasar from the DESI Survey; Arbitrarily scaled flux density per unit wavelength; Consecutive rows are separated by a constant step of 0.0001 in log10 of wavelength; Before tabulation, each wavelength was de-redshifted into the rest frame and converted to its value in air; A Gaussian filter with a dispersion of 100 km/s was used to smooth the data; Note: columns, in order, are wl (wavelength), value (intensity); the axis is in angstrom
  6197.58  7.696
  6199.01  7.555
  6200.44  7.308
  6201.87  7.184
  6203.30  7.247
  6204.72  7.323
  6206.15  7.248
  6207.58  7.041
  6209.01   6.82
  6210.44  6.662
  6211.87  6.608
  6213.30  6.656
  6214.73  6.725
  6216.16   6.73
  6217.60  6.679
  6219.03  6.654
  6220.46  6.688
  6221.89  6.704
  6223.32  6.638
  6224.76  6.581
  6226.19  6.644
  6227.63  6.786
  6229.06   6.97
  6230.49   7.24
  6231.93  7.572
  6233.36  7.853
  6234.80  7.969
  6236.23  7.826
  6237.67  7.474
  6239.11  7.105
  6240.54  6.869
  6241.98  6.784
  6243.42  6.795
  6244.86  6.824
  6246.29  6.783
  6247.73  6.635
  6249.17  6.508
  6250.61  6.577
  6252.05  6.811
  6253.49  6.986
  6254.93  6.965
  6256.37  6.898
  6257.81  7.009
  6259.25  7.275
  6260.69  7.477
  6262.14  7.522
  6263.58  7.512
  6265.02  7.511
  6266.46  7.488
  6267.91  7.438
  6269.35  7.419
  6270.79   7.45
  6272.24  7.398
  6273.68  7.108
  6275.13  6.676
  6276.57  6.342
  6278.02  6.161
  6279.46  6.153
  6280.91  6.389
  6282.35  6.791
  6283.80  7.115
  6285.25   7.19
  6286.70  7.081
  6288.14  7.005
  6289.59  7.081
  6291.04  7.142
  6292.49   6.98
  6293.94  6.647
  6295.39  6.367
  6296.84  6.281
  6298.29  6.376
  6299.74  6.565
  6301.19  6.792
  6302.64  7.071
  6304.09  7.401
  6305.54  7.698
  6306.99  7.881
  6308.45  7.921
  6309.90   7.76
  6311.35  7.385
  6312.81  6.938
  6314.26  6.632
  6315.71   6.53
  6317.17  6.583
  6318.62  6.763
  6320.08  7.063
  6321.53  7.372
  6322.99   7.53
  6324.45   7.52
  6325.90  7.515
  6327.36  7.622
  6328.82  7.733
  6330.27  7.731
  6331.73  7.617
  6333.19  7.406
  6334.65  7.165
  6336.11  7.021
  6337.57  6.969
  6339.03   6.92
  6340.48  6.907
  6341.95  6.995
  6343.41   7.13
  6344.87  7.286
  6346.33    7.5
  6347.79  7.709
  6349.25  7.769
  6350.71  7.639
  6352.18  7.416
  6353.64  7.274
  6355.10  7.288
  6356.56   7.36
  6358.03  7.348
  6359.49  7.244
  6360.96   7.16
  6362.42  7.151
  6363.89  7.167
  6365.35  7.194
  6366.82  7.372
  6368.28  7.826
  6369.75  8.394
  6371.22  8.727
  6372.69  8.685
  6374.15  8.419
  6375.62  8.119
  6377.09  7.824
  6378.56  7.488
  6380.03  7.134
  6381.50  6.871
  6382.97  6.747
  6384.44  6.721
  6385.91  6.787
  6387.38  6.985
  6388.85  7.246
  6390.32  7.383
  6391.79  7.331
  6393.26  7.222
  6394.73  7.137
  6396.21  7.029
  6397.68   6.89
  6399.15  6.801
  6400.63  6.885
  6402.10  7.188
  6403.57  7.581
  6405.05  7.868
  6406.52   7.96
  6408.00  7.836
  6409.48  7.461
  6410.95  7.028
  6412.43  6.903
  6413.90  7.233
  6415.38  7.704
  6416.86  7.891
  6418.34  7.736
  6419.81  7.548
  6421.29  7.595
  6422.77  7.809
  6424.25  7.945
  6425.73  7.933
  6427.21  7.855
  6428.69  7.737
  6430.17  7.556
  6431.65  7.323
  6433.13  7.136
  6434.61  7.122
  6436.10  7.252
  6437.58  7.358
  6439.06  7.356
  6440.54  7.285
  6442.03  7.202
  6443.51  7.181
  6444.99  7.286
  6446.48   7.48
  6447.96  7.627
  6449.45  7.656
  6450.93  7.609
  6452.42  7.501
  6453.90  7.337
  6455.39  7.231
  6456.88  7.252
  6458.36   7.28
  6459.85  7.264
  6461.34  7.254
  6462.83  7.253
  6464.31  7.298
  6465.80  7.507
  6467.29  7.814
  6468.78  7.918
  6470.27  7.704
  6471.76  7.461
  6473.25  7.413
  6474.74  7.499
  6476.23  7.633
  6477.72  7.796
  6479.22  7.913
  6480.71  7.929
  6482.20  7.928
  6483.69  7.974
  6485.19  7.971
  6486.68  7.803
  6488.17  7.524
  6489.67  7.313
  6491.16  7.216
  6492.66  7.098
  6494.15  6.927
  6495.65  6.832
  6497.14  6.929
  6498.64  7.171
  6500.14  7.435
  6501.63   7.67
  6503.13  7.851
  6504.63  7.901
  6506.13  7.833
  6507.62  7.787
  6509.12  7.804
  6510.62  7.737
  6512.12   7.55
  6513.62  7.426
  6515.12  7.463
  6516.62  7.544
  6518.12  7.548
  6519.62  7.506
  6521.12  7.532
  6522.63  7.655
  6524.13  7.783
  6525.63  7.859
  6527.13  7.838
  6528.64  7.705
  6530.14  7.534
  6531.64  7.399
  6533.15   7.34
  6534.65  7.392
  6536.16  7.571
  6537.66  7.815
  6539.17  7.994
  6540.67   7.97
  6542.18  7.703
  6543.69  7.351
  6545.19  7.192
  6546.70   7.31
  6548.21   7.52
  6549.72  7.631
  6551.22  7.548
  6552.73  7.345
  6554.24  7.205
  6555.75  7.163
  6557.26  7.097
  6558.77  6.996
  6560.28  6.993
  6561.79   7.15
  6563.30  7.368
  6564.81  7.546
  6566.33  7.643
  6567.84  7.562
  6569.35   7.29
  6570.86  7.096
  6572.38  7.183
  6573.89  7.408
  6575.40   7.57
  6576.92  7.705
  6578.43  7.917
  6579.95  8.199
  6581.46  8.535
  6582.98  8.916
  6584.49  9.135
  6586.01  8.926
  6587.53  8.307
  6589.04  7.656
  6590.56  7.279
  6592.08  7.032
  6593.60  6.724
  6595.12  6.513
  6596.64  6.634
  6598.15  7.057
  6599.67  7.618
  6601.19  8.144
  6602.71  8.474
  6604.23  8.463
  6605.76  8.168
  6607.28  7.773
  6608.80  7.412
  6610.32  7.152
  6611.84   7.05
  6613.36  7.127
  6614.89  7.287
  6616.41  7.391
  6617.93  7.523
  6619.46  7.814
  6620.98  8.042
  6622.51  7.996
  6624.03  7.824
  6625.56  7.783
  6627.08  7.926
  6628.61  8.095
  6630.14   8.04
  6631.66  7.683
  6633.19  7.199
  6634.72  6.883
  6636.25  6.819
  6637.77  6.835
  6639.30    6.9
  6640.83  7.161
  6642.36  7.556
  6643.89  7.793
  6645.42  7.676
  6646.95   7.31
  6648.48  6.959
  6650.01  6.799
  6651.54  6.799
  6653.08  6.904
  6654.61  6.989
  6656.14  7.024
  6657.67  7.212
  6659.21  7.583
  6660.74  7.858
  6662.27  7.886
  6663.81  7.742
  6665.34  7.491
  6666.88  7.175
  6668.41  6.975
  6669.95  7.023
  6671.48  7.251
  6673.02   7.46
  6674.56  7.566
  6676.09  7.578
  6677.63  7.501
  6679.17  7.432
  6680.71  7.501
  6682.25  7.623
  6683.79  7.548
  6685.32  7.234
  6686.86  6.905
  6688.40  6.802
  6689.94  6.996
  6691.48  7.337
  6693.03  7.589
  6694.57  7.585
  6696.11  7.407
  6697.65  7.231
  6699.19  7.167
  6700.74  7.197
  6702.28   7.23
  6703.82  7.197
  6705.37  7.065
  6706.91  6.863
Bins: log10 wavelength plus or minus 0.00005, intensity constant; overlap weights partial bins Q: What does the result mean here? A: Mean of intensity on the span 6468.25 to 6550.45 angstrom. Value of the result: 7.58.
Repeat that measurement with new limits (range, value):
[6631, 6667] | 7.26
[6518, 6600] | 7.55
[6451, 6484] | 7.55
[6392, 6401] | 7.02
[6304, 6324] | 7.24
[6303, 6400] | 7.35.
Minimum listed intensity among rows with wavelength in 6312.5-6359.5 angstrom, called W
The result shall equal 6.53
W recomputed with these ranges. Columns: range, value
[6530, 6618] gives 6.513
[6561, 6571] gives 7.096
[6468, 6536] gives 6.832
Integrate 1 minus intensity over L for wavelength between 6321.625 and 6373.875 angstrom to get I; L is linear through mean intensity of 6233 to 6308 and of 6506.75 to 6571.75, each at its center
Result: -2.3 angstrom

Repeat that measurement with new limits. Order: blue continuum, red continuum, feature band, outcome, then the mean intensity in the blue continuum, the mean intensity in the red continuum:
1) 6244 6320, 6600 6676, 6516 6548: -1.2 angstrom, 6.99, 7.47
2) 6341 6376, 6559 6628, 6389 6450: 1.4 angstrom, 7.58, 7.65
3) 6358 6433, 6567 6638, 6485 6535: 0.3 angstrom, 7.47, 7.65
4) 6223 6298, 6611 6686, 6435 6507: -2.6 angstrom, 7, 7.4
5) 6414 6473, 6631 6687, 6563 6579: -0.2 angstrom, 7.49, 7.3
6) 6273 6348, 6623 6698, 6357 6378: -1.9 angstrom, 7.06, 7.36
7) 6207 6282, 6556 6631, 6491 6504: 0.4 angstrom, 6.97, 7.64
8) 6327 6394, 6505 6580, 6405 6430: -0.7 angstrom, 7.41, 7.52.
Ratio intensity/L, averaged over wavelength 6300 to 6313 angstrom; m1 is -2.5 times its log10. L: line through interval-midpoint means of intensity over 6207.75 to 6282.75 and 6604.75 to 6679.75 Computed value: -0.06 mag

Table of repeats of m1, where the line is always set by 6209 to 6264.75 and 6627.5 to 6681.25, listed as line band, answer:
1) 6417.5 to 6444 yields -0.053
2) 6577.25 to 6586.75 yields -0.178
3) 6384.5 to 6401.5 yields 0.009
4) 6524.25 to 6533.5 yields -0.060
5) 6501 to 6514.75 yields -0.074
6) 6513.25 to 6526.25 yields -0.055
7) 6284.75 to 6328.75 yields -0.010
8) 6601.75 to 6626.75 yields -0.060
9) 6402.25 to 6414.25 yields -0.053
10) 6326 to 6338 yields -0.054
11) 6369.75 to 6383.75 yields -0.103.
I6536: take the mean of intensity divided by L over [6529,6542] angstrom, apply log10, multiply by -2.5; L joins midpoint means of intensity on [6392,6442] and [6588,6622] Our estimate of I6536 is -0.03 mag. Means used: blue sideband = 7.42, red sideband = 7.48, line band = 7.63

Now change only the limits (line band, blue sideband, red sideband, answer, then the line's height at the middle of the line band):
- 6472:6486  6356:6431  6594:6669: -0.04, 7.46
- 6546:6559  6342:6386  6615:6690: 0.01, 7.43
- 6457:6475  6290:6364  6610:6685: -0.03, 7.29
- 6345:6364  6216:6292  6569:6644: -0.03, 7.18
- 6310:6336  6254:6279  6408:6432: 0.01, 7.31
